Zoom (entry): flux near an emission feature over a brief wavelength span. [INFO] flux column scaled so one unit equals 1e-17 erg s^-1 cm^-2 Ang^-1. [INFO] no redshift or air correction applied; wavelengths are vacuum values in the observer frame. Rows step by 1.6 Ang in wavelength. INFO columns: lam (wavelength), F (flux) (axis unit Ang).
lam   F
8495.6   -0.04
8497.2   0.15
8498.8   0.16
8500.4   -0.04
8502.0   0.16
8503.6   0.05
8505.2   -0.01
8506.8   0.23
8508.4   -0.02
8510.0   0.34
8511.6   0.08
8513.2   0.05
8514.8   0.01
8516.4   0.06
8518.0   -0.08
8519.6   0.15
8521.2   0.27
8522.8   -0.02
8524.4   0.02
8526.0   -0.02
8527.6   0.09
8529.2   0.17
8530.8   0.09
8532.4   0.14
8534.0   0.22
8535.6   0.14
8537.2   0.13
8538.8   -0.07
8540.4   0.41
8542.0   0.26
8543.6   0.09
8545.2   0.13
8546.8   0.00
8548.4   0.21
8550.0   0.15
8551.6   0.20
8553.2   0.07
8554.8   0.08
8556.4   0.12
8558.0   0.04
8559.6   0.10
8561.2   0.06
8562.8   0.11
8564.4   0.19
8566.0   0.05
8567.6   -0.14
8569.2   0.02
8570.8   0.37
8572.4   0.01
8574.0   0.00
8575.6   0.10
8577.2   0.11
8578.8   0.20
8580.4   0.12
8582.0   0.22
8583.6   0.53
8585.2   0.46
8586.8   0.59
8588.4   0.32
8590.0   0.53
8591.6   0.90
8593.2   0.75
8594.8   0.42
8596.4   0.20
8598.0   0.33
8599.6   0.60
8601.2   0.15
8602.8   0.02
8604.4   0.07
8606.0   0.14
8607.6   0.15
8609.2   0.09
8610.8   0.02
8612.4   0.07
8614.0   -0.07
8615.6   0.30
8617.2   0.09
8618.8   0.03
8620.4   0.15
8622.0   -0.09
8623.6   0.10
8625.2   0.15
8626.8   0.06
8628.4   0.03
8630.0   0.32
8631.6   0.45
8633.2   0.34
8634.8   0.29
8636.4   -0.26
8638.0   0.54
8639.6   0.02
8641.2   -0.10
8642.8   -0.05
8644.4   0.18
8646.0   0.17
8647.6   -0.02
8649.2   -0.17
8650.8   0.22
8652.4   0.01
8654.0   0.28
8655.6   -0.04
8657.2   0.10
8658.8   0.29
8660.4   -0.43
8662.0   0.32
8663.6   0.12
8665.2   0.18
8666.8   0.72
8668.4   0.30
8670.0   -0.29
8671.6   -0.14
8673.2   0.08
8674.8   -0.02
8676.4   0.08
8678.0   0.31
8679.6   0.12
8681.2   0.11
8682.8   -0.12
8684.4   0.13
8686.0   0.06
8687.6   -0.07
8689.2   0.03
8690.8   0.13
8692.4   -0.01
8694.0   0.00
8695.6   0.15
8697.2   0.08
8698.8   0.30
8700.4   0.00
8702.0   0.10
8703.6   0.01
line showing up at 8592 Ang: [O II]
